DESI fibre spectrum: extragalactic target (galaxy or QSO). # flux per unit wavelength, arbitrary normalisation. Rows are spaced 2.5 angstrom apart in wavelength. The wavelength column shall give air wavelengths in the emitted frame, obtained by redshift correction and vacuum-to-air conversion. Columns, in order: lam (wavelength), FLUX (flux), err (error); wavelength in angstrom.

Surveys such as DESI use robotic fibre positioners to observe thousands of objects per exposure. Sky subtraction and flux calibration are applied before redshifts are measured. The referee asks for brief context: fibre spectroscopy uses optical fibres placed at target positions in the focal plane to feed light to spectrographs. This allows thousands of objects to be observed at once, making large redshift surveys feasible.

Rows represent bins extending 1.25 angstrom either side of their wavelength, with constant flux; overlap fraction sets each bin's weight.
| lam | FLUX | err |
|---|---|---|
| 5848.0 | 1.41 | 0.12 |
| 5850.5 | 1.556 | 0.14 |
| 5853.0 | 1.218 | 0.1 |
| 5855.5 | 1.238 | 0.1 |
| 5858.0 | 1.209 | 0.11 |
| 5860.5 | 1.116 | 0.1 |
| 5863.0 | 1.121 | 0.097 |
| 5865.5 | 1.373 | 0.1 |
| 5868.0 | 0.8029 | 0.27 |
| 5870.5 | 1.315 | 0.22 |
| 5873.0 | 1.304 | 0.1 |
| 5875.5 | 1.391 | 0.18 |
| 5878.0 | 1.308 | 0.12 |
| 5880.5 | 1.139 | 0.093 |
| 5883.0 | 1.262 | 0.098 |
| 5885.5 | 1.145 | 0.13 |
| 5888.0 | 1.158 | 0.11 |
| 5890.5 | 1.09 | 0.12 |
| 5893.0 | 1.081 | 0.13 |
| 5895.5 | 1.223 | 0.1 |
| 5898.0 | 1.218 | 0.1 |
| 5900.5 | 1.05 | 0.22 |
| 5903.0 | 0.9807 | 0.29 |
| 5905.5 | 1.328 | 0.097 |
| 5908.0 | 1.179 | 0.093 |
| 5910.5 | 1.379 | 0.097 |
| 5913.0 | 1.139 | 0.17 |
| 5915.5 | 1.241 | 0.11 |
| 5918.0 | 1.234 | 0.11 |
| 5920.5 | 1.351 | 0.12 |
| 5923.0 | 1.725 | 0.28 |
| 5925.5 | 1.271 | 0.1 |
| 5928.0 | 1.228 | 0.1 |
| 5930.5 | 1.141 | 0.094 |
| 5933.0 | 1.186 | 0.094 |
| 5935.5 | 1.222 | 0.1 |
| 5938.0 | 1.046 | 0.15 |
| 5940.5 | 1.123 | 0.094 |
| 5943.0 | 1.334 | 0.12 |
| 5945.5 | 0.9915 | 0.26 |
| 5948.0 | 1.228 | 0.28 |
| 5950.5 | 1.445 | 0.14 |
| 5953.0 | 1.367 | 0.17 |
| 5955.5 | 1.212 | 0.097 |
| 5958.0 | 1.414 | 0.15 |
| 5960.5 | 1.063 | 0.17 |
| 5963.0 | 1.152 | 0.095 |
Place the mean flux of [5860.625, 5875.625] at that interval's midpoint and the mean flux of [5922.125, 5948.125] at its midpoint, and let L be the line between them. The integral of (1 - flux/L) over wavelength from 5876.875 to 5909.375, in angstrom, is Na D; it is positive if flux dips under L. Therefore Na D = 1.1 angstrom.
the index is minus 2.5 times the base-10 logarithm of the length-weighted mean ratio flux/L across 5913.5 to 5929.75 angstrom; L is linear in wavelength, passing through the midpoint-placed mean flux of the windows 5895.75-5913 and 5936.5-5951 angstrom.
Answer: -0.12 mag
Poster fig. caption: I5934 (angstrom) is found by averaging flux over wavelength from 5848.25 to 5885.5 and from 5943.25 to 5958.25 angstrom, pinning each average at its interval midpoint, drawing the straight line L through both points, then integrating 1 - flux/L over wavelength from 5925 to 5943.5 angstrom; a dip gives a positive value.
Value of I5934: 1.2 angstrom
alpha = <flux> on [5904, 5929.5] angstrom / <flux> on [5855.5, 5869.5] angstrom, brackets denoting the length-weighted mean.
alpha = 1.14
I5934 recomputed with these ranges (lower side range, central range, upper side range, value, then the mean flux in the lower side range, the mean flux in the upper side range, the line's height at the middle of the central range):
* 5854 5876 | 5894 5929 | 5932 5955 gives -1.2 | 1.2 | 1.22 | 1.21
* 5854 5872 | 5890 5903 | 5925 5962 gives 0.8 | 1.17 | 1.22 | 1.19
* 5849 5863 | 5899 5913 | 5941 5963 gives 0.8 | 1.26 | 1.25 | 1.25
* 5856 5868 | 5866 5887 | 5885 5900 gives -1.0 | 1.16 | 1.15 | 1.16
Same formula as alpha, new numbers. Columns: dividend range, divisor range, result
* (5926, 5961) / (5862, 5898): 1.02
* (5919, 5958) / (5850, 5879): 1.02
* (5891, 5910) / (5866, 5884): 0.95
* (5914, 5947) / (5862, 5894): 1.04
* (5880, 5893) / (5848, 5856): 0.85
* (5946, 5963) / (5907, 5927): 0.96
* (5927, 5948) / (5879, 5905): 1.02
